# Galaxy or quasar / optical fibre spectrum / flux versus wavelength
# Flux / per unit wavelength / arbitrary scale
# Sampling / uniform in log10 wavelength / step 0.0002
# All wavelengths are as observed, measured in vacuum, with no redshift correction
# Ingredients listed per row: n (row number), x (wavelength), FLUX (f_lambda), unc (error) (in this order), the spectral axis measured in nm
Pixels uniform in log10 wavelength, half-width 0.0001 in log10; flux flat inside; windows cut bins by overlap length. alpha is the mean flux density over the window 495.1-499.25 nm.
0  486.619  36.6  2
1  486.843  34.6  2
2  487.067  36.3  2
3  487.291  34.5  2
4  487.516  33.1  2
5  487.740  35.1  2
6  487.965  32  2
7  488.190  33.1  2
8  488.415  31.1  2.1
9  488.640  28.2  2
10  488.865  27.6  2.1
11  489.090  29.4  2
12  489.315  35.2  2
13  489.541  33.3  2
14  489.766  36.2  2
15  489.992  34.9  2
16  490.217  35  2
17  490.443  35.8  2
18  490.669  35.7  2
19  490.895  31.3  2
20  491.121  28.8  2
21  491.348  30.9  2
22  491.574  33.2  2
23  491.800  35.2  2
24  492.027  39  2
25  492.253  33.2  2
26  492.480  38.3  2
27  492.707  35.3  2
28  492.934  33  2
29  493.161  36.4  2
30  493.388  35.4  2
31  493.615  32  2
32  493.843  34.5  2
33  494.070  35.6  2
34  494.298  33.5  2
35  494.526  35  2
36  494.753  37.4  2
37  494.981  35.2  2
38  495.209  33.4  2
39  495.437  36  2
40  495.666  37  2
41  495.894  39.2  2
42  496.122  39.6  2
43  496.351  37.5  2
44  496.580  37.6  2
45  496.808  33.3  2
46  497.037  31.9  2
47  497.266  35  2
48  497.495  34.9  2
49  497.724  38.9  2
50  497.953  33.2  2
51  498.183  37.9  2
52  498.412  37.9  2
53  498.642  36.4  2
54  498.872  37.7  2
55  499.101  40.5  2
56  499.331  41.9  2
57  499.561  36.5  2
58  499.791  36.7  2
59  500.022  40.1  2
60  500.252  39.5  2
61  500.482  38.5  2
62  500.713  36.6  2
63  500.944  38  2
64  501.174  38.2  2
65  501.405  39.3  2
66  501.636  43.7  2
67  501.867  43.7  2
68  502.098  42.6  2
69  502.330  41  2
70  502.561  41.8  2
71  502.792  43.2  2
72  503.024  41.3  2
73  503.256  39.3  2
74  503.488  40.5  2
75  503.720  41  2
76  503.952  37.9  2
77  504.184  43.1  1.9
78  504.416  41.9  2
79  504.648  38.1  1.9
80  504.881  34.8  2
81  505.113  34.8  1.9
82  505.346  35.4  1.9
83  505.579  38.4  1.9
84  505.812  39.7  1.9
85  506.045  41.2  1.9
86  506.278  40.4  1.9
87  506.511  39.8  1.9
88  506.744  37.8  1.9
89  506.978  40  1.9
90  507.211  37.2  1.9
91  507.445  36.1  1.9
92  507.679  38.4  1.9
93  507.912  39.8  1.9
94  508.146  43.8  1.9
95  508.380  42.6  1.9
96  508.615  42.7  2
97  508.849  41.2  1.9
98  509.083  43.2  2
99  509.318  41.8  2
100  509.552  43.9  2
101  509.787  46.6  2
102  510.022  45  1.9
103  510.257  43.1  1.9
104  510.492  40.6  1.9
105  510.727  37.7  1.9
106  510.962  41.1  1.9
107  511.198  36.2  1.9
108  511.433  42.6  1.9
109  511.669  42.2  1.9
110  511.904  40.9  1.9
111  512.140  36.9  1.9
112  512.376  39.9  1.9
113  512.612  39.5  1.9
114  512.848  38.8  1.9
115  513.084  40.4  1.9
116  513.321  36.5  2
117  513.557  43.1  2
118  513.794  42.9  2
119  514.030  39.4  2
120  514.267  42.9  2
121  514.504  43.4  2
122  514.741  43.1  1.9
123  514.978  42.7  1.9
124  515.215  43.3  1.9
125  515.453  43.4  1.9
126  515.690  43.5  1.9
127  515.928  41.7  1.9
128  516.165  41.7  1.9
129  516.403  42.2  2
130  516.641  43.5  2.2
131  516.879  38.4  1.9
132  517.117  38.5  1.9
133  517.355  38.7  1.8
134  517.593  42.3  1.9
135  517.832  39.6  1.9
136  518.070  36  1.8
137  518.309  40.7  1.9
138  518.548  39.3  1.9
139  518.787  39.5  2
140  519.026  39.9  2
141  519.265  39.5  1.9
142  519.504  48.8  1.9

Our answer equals 36.6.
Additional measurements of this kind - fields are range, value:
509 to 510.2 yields 44.1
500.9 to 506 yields 39.9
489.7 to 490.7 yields 35.5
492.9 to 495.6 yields 34.9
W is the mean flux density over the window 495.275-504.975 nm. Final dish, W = 38.6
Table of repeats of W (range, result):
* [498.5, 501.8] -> 38.9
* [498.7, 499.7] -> 39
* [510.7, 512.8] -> 39.7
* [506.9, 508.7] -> 40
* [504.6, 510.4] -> 40.3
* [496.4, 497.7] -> 35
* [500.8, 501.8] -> 39.9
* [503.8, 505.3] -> 38.4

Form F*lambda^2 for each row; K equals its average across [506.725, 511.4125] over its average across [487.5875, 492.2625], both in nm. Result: 1.3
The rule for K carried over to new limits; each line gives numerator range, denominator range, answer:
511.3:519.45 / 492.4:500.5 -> 1.21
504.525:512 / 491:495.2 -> 1.24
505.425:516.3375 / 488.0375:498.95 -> 1.27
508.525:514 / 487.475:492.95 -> 1.34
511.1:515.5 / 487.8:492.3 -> 1.36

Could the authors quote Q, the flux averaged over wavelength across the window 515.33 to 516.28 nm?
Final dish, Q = 42.6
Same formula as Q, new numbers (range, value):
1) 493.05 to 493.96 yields 34.6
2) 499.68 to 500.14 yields 38.4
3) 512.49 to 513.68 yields 39.7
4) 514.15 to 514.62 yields 43.1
